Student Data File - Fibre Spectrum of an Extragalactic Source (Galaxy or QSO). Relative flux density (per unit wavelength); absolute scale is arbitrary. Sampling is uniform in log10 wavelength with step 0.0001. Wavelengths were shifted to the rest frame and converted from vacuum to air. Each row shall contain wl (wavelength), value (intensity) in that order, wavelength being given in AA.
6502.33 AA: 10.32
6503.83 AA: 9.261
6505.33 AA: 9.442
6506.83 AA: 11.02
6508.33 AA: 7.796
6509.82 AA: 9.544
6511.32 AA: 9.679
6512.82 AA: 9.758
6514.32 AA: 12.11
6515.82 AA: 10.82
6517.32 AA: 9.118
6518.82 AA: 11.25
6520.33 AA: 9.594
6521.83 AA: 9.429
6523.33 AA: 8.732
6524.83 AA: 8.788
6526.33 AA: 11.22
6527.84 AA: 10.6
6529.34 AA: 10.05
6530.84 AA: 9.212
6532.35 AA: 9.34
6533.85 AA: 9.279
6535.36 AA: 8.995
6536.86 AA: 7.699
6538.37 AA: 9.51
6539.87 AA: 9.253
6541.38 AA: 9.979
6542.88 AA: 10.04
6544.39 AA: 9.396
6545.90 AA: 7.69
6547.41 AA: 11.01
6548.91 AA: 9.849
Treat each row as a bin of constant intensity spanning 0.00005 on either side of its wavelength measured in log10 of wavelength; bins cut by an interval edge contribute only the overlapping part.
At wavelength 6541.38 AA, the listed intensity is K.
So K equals 9.979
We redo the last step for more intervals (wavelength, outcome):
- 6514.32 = 12.11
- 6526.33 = 11.22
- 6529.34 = 10.05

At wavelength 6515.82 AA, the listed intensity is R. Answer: 10.82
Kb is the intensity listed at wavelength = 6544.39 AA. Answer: 9.396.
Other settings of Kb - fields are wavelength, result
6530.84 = 9.212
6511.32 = 9.679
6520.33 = 9.594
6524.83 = 8.788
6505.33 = 9.442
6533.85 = 9.279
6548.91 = 9.849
